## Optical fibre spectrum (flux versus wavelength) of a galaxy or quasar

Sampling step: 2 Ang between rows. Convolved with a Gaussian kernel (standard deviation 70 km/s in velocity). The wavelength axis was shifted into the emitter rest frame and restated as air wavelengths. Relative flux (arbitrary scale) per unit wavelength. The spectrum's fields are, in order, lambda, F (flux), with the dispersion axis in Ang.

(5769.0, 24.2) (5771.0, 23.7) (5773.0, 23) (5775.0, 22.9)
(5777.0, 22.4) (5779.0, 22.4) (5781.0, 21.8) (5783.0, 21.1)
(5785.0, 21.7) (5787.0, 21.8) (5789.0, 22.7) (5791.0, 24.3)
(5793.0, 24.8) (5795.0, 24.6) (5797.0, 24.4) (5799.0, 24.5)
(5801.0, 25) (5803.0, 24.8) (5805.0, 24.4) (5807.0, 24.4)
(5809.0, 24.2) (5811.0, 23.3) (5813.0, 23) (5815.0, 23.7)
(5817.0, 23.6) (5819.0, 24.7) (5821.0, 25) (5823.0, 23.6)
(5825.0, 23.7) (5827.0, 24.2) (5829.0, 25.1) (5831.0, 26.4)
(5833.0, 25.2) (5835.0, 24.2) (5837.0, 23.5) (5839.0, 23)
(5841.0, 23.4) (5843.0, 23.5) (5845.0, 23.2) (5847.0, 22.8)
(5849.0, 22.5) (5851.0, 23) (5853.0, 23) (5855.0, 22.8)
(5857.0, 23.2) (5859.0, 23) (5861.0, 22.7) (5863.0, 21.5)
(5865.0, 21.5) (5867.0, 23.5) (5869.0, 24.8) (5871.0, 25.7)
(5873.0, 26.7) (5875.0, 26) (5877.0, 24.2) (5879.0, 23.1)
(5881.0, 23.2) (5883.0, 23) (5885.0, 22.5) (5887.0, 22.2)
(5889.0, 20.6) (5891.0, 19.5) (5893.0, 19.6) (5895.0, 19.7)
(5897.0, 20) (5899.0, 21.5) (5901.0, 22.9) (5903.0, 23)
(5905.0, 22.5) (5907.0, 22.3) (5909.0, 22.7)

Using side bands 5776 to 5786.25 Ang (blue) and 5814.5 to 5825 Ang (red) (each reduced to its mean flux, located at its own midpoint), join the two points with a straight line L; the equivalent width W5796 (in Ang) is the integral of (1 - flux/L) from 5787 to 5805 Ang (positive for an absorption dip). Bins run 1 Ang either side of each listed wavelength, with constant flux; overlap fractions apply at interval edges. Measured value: -1.2 Ang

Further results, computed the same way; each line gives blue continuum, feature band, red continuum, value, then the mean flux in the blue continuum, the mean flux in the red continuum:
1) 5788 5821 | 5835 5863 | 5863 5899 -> 0.3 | 24.2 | 22.6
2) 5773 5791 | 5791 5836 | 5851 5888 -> -3.4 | 22.3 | 23.5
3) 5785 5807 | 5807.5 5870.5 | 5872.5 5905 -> -1.0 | 24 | 22.3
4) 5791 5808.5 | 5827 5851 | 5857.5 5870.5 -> -0.3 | 24.6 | 23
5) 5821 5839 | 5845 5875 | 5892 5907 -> -0.4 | 24.4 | 21.4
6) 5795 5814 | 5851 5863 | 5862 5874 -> 0.6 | 24.2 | 23.9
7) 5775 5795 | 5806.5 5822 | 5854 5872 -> -0.7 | 22.7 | 23.2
